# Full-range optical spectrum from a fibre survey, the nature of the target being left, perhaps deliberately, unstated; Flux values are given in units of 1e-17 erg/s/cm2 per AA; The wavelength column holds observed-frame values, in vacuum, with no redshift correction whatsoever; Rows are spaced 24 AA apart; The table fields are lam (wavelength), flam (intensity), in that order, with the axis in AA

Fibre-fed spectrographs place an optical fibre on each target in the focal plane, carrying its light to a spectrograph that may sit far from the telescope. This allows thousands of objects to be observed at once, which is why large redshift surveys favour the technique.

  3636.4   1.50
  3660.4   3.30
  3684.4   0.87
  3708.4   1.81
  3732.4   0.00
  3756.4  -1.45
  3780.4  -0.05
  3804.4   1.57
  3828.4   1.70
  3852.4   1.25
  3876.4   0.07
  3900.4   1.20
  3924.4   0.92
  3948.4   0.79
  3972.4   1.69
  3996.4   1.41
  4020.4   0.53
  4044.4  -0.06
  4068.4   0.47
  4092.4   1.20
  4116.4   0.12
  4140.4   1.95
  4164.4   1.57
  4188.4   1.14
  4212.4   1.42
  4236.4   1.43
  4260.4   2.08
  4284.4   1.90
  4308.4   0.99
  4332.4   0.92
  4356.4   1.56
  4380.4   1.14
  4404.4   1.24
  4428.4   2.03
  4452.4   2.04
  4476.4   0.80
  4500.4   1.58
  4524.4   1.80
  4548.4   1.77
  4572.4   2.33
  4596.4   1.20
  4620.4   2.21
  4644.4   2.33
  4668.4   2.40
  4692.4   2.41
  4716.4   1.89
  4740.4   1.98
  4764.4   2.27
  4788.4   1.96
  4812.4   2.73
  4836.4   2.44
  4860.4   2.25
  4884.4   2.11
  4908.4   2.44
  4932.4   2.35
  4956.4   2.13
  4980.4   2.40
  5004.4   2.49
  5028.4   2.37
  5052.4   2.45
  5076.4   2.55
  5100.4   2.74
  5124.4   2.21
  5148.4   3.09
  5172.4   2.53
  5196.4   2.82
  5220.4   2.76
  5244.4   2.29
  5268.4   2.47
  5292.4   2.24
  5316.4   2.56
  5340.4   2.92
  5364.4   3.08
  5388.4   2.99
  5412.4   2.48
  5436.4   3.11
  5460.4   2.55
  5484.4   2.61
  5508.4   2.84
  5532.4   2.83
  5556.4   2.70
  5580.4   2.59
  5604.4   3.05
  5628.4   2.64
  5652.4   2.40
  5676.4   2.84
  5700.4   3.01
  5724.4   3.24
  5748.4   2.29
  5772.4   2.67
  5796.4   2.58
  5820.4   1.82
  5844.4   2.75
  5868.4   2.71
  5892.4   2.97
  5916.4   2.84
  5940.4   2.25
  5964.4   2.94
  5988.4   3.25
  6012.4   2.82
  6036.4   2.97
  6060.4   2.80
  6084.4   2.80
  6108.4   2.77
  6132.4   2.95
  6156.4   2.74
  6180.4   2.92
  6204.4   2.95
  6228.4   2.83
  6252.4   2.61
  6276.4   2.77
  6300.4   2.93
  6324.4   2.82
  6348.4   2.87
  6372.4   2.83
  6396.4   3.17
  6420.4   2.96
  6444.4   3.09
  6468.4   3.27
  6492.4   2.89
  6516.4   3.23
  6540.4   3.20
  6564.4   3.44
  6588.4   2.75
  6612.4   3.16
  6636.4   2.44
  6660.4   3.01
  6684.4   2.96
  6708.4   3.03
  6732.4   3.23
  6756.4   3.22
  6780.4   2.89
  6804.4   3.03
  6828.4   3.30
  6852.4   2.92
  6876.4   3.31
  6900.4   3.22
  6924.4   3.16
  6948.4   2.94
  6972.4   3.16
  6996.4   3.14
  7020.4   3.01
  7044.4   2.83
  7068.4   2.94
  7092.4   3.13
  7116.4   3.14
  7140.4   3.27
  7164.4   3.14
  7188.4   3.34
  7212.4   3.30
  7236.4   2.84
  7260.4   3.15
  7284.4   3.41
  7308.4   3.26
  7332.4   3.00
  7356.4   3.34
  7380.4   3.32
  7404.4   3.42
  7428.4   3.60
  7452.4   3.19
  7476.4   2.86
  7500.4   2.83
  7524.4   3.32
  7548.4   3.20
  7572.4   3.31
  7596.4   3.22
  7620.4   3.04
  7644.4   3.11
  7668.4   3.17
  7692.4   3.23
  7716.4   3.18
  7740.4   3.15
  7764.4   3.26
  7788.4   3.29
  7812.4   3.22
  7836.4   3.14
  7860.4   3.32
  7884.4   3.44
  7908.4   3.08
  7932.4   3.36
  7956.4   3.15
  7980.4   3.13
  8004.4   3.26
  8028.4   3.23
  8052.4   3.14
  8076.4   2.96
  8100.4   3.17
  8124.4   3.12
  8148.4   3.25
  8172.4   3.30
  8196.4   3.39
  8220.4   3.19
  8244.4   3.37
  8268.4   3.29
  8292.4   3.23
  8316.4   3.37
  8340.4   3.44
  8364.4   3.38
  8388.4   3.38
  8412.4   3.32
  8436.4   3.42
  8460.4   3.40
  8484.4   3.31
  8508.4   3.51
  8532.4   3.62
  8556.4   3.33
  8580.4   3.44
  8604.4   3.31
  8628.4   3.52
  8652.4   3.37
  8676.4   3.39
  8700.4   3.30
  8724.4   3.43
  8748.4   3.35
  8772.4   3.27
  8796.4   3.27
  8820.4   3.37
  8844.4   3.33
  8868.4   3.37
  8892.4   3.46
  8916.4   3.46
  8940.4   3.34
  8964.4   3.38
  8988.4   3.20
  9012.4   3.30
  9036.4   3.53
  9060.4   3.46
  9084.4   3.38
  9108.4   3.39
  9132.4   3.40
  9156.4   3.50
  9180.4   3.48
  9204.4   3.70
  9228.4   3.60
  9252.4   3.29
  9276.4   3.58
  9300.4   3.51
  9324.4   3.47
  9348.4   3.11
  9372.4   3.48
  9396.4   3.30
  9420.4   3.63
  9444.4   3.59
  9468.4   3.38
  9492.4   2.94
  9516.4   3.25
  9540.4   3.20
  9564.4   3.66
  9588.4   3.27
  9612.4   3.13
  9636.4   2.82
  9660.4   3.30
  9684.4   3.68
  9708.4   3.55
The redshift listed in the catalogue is 0.13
